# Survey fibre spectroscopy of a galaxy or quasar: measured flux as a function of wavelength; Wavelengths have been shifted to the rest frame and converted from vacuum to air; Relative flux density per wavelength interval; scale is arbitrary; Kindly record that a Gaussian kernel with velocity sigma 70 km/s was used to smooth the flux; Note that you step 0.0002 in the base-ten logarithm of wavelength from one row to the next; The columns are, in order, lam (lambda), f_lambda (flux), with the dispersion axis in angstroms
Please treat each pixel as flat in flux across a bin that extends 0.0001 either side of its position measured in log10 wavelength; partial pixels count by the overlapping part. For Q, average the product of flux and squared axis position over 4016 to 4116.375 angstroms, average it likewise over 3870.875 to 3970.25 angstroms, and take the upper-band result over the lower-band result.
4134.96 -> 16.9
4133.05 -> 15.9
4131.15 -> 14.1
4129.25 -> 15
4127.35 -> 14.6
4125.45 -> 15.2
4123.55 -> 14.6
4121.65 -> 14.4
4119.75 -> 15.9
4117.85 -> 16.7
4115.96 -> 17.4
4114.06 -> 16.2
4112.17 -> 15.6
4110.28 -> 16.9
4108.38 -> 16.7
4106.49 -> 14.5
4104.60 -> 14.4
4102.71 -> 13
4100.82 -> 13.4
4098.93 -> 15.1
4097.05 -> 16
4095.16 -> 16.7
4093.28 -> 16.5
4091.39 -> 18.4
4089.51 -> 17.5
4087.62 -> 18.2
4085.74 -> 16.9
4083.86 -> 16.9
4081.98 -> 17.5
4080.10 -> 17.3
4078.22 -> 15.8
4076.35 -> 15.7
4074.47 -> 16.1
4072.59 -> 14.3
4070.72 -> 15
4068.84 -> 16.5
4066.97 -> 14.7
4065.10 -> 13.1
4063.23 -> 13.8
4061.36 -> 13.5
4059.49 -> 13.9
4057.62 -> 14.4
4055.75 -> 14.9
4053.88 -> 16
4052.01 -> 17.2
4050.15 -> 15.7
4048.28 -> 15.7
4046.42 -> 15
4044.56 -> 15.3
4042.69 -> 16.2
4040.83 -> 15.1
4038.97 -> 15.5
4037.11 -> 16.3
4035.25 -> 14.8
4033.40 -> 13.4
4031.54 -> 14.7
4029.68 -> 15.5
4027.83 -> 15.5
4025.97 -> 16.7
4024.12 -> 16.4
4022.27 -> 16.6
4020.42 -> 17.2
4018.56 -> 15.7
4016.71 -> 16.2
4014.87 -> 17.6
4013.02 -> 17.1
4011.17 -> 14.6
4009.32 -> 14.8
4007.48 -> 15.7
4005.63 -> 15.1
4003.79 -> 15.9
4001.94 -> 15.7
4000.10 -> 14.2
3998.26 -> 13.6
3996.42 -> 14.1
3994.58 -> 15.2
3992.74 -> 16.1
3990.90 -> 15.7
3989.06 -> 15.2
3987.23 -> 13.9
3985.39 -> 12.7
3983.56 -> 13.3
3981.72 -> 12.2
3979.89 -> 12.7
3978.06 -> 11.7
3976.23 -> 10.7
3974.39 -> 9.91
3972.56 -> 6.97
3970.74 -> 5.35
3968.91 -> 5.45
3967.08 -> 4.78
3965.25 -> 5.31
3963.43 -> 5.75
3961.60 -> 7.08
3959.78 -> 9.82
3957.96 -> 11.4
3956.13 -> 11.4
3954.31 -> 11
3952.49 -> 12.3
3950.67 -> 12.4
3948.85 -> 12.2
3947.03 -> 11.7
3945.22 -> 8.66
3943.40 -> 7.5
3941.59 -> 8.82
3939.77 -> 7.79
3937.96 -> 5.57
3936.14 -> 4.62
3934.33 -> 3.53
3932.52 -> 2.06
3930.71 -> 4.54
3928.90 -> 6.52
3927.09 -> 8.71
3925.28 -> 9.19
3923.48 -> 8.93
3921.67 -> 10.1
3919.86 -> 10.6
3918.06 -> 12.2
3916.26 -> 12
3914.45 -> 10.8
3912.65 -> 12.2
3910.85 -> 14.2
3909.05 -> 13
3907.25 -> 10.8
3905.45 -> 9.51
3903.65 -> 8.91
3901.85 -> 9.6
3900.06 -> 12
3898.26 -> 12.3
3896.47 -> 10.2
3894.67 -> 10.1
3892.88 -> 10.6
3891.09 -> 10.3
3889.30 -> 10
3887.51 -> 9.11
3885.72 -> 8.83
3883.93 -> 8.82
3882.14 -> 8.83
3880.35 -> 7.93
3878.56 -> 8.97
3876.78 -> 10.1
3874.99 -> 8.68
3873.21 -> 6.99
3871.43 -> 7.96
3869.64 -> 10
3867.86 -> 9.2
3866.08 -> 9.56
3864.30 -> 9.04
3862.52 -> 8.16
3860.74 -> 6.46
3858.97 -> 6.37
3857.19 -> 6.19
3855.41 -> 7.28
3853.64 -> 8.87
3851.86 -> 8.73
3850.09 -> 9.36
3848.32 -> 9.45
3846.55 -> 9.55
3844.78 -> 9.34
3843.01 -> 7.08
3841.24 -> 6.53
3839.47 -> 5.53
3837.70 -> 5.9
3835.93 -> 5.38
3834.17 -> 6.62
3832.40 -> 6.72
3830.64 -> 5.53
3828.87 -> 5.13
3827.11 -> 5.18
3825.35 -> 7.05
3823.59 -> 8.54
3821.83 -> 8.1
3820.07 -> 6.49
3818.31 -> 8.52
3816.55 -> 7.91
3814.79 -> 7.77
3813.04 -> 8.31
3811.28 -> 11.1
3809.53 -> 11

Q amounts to 1.85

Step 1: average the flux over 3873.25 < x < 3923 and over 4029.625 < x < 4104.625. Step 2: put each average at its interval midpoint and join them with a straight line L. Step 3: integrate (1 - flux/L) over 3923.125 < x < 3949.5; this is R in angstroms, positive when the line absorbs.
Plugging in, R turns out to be 9.7 angstroms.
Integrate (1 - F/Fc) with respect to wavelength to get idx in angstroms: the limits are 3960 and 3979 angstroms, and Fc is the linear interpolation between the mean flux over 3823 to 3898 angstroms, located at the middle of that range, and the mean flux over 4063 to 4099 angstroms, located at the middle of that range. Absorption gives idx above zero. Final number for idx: 7.4 angstroms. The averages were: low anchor 8.14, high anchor 16.2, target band 7.4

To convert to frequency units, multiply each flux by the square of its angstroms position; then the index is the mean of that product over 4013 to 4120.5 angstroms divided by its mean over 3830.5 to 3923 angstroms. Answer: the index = 1.9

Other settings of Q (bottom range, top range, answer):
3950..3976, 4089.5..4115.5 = 1.98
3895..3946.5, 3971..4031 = 1.65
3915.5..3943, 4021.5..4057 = 2.16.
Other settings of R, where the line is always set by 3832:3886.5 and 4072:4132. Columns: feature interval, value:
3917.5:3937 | 5.5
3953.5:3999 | 4.0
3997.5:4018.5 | -4.4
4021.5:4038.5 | -2.5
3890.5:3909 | -2.4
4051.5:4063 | -0.3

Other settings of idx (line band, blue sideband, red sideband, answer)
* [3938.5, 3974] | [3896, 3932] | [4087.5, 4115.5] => 8.5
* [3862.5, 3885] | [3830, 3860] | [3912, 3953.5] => -2.9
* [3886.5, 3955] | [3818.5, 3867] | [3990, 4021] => 9.5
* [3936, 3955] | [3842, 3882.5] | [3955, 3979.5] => -2.8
